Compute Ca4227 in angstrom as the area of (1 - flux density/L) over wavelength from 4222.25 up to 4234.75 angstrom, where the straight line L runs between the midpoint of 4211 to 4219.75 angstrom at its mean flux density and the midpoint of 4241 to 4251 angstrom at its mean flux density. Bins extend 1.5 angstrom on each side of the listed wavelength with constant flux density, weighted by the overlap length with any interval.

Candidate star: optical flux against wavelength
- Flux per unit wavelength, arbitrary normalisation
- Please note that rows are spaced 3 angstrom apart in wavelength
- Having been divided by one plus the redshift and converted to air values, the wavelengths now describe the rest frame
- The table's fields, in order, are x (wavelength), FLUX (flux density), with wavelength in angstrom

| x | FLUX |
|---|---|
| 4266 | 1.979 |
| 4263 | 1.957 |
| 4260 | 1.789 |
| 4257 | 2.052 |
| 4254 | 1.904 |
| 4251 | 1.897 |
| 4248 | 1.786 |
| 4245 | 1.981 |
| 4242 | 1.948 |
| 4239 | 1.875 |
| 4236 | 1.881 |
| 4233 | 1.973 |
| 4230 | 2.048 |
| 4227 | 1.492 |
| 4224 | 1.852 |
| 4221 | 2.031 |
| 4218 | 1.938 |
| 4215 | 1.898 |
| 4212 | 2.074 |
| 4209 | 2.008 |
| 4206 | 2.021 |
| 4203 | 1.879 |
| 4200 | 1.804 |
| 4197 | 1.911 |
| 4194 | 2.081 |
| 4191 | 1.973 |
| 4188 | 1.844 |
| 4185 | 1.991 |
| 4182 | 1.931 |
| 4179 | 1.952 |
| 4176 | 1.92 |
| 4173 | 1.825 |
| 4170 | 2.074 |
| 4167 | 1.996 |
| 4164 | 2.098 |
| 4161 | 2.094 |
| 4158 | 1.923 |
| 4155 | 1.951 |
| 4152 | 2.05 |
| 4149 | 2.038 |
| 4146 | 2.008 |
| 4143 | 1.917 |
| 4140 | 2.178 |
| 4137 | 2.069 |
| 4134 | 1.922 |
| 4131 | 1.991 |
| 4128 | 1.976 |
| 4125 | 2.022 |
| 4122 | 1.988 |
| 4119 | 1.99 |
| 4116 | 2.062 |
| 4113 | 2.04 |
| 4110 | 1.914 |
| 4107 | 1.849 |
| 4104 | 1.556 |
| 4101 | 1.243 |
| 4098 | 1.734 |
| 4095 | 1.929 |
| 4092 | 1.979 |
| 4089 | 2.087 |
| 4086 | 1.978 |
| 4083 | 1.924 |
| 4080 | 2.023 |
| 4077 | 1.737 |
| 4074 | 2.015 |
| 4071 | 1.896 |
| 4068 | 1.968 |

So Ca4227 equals 0.59 angstrom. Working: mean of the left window 1.97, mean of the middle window 1.85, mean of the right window 1.9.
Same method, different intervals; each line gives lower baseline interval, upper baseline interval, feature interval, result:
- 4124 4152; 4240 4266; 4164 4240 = 1.0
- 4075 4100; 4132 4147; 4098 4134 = 1.8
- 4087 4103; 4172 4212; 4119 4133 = -1.2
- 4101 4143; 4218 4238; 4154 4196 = -1.4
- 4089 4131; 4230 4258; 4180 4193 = -0.2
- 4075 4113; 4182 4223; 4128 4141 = -1.0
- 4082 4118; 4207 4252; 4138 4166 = -2.2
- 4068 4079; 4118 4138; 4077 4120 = 1.5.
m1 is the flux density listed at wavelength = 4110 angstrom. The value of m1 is 1.914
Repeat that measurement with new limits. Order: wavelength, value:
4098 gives 1.734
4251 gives 1.897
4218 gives 1.938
